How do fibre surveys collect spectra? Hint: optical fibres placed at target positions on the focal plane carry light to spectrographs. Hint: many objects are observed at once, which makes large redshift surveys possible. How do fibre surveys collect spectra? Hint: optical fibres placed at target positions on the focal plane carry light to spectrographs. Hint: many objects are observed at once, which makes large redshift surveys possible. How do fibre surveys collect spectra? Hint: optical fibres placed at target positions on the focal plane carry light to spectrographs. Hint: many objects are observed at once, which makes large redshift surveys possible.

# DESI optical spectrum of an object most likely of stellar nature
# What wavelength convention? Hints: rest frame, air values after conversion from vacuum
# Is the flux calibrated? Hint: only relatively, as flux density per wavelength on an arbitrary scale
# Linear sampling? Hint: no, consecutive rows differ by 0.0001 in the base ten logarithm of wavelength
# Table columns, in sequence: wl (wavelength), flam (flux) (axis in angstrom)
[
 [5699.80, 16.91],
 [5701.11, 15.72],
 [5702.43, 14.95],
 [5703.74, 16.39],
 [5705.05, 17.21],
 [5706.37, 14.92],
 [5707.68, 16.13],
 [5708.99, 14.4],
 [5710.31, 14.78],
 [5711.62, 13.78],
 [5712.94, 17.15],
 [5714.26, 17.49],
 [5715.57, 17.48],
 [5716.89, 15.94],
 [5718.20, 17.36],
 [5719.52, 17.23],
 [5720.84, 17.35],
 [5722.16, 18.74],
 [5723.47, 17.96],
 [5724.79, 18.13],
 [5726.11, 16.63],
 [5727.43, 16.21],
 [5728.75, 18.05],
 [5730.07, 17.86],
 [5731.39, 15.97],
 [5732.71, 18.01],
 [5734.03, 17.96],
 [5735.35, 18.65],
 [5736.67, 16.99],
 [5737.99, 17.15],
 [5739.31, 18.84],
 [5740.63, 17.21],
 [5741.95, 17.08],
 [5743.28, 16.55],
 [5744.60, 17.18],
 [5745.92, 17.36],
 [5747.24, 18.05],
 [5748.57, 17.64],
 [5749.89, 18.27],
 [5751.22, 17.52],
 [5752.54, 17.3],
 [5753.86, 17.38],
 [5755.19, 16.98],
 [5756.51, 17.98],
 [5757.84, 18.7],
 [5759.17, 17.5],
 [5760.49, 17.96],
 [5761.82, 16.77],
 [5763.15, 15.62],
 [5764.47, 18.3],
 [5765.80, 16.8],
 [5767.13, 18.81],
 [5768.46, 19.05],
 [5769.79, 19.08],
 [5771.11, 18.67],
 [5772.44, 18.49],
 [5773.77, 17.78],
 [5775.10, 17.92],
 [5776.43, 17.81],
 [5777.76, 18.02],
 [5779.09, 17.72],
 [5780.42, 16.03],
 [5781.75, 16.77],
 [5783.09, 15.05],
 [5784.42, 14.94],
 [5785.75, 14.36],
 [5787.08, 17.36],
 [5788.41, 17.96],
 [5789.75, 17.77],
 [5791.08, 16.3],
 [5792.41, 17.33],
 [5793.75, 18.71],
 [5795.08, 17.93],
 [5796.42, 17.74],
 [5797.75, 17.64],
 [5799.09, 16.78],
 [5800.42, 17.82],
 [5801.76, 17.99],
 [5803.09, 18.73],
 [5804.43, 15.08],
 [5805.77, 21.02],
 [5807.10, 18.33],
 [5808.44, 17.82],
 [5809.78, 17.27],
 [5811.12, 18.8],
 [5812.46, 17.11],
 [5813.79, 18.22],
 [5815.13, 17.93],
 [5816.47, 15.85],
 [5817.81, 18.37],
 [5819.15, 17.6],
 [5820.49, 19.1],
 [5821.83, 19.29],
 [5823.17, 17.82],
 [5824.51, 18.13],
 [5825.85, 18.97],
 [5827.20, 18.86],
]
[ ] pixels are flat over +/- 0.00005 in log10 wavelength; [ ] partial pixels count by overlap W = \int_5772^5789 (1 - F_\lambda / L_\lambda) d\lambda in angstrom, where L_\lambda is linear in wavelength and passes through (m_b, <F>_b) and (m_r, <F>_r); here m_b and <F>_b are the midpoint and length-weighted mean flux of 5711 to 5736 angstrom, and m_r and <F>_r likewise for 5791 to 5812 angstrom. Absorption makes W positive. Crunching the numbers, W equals 0.75 angstrom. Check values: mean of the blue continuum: 17.3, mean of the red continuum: 17.9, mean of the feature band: 16.9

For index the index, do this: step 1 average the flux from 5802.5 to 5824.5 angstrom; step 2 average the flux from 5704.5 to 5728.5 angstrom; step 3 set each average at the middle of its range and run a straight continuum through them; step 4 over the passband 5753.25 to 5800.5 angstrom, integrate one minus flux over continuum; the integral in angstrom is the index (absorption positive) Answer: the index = 0.15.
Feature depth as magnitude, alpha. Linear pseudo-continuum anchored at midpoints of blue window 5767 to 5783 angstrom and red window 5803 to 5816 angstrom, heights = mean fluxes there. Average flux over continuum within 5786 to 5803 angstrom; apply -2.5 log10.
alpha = 0.021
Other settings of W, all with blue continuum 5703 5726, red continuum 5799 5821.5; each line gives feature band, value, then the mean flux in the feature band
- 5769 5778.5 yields -0.46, 18.3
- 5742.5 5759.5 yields -0.45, 17.6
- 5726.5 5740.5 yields -0.55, 17.5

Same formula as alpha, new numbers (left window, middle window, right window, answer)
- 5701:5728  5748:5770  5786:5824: -0.04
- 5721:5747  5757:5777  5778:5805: -0.04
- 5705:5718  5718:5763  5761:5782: -0.05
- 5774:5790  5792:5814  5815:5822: -0.03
